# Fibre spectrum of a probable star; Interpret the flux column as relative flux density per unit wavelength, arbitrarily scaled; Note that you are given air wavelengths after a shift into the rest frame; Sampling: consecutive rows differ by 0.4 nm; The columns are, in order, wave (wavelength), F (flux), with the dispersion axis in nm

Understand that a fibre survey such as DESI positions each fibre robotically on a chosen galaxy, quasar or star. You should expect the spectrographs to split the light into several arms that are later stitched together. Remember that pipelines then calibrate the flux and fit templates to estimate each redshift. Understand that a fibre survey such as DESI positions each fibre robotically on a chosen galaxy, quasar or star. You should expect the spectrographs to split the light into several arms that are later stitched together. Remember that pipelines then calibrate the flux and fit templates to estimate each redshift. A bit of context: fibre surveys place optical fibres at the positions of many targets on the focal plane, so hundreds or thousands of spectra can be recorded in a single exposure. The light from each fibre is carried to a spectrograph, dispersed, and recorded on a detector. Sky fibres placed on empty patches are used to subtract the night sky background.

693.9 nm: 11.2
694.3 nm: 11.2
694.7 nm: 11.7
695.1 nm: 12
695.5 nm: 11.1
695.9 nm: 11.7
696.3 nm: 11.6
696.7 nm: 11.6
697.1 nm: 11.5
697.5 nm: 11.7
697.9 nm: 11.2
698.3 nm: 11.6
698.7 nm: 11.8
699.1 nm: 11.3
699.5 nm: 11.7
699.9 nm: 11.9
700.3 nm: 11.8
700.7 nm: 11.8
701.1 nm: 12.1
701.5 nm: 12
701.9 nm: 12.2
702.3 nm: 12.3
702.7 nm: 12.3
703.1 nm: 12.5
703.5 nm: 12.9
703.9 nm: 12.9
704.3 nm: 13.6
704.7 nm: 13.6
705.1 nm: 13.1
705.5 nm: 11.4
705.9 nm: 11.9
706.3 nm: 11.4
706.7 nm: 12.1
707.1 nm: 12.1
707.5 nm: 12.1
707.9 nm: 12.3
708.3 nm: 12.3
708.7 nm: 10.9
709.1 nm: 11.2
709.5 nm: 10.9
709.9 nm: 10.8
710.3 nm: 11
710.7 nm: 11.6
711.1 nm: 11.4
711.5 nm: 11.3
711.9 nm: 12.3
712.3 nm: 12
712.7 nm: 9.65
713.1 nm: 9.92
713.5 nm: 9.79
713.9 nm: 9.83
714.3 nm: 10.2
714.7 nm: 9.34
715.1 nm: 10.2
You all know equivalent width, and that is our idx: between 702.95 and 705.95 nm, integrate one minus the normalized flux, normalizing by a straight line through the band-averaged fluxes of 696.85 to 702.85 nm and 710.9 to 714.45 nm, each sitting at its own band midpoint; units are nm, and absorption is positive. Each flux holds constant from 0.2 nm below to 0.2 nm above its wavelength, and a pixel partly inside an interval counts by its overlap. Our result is -0.36 nm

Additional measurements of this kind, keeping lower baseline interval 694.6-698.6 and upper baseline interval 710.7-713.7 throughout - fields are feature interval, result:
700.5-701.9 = -0.075 nm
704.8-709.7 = -0.304 nm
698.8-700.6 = -0.038 nm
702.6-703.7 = -0.124 nm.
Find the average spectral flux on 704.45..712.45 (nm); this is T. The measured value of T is 11.8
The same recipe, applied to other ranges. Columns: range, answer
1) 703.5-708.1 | 12.4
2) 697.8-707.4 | 12.2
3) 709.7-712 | 11.4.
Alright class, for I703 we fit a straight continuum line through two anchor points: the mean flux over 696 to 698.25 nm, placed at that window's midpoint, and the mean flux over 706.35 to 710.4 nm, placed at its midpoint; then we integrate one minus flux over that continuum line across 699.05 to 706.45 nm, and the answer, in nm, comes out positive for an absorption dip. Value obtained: -0.46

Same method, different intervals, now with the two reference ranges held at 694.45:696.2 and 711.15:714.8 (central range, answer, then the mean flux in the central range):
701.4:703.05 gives -0.15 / 12.2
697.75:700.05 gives -0.04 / 11.6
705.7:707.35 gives -0.14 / 11.9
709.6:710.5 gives -0.01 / 10.9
